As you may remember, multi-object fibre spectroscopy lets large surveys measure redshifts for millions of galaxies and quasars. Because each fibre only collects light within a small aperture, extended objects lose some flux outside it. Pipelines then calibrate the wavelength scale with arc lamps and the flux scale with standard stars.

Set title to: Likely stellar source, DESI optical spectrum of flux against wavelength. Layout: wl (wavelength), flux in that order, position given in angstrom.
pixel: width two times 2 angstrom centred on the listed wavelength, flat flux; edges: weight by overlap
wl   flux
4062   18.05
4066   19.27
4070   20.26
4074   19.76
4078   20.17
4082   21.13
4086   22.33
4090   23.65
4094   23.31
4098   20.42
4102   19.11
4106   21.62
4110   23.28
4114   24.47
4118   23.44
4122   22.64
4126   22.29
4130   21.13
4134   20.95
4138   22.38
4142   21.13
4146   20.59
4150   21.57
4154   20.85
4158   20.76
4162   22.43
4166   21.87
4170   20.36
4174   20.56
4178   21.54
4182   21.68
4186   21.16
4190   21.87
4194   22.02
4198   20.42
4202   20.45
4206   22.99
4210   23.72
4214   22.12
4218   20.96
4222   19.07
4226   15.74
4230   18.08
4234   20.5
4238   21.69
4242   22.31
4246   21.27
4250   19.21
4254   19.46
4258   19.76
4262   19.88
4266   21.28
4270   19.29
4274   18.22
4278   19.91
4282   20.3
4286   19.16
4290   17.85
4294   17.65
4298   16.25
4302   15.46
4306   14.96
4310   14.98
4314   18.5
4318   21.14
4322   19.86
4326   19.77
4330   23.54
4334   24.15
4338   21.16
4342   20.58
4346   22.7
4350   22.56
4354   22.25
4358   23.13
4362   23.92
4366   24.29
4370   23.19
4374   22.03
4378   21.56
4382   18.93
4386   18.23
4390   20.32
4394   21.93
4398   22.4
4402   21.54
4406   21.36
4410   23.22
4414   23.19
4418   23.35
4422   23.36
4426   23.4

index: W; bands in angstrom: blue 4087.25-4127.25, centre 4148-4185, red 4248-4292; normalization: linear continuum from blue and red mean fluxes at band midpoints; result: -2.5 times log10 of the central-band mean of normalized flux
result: 0.003 mag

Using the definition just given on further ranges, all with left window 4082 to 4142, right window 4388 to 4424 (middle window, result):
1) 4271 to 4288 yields 0.148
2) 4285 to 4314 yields 0.314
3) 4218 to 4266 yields 0.123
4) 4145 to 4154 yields 0.054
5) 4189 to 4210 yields 0.022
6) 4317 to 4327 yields 0.104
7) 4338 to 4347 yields 0.042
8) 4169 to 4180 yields 0.066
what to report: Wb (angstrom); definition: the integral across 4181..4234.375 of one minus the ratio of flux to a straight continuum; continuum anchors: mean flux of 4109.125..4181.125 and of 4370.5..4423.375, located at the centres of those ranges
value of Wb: 2.4 angstrom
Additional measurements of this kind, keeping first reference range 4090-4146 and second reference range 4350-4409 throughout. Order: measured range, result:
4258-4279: 2.1 angstrom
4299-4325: 5.2 angstrom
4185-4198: 0.3 angstrom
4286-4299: 2.5 angstrom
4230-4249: 0.8 angstrom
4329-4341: -0.5 angstrom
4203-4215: -0.5 angstrom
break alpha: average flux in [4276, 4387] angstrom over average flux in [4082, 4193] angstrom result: 0.9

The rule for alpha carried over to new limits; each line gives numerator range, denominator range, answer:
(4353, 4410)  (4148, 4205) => 1.03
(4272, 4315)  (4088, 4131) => 0.79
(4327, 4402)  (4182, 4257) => 1.06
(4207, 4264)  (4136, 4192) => 0.95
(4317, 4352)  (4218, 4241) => 1.12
